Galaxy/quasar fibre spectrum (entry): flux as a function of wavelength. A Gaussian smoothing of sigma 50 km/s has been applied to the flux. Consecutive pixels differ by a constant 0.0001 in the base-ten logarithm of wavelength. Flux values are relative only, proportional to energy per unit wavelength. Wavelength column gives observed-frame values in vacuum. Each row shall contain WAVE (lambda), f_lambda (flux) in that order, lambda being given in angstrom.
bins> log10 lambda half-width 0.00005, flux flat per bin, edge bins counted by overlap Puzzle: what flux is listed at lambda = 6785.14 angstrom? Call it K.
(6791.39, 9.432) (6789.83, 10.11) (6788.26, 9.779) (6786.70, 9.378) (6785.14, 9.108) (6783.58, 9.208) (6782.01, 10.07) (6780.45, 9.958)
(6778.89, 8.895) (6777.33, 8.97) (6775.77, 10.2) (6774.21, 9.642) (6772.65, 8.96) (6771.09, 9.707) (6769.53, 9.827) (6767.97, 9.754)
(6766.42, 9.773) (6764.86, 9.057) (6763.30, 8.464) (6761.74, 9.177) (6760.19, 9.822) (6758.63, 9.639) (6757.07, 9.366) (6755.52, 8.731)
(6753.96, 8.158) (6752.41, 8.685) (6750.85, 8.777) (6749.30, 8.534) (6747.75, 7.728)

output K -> 9.108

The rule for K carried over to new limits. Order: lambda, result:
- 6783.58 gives 9.208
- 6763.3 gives 8.464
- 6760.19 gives 9.822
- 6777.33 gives 8.97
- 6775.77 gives 10.2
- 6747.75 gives 7.728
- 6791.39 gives 9.432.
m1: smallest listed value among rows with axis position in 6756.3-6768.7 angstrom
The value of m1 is 8.464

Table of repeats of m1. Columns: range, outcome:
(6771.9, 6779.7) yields 8.895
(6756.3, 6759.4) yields 9.366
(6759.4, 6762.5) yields 9.177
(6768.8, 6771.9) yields 9.707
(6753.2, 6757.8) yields 8.158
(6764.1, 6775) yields 8.96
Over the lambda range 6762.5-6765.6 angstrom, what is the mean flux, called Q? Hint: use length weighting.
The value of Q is 8.74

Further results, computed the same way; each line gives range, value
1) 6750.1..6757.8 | 8.74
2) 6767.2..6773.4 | 9.56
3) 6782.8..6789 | 9.38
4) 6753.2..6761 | 9.15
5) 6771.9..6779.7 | 9.34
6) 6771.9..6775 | 9.31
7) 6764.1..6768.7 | 9.54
